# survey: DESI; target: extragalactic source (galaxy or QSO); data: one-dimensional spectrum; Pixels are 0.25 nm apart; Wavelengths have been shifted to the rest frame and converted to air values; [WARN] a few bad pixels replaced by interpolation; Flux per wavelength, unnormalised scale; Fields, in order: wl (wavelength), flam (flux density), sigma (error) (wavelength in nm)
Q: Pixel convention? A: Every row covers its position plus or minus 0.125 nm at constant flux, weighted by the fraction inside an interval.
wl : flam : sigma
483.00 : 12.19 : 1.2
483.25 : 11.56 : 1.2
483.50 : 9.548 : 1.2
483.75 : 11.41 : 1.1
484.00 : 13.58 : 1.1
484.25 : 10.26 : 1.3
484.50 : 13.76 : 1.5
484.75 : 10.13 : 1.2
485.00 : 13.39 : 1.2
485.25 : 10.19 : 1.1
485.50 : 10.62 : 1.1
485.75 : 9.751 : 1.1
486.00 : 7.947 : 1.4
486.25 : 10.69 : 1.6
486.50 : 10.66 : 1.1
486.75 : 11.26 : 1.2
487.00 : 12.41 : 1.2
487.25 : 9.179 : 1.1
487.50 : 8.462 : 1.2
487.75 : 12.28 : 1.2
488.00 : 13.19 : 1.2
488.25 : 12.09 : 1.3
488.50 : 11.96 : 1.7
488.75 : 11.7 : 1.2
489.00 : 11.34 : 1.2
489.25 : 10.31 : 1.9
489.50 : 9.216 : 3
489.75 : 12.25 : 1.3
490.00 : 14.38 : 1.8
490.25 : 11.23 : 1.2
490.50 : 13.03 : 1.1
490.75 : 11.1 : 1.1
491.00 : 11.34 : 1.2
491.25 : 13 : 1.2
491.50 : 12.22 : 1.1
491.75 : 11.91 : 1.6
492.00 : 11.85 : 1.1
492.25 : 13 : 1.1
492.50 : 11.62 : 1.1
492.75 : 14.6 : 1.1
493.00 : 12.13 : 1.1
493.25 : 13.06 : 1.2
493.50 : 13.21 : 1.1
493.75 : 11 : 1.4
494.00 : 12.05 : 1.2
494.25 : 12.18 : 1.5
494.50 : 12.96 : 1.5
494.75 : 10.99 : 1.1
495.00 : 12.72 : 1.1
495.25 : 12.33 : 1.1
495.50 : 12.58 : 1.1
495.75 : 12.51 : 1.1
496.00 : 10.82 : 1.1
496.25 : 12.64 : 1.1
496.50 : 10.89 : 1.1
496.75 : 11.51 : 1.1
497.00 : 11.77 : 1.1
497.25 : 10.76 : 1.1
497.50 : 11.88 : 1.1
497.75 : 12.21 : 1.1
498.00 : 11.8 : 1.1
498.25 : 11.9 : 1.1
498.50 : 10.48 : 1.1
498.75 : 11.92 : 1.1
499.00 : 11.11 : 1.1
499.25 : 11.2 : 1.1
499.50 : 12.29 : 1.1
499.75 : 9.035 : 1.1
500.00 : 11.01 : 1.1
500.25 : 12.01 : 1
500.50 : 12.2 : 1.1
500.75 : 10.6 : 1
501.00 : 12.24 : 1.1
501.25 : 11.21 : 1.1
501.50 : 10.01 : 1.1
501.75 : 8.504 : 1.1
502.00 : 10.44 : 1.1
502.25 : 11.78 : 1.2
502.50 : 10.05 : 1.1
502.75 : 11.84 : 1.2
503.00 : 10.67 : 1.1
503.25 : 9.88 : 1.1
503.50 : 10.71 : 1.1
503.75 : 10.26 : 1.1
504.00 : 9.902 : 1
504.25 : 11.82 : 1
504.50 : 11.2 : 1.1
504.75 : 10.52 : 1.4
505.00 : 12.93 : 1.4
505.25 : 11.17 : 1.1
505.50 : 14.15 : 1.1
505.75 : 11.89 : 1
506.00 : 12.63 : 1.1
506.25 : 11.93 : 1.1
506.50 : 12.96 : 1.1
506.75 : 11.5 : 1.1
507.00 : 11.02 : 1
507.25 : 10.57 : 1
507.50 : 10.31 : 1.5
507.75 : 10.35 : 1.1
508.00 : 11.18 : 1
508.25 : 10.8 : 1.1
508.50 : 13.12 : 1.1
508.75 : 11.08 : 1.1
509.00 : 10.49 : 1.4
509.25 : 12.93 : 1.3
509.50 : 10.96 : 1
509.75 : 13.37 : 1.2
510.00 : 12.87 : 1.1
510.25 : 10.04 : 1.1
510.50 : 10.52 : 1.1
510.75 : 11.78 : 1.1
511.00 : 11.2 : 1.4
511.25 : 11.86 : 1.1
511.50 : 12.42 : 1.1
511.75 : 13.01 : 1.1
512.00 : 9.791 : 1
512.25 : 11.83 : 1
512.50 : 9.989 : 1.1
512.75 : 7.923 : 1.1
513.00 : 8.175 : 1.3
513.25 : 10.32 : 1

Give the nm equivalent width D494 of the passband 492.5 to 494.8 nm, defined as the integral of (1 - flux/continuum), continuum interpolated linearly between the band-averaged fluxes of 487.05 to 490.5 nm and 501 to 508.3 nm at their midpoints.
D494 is -0.23 nm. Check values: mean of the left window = 11.4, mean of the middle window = 12.5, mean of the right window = 11.1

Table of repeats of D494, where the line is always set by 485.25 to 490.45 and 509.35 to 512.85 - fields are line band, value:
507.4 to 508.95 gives 0.019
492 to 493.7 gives -0.255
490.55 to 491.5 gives -0.075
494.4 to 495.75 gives -0.145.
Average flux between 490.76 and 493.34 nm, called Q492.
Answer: 12.4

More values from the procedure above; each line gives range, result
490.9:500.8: 11.9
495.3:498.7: 11.7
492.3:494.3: 12.5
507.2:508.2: 10.6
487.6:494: 12.1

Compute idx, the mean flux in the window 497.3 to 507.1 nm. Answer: 11.3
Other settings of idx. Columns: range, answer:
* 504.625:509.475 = 11.6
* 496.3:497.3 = 11.4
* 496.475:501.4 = 11.4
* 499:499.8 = 11.1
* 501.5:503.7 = 10.4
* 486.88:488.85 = 11.4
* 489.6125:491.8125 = 12.3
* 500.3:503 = 10.9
